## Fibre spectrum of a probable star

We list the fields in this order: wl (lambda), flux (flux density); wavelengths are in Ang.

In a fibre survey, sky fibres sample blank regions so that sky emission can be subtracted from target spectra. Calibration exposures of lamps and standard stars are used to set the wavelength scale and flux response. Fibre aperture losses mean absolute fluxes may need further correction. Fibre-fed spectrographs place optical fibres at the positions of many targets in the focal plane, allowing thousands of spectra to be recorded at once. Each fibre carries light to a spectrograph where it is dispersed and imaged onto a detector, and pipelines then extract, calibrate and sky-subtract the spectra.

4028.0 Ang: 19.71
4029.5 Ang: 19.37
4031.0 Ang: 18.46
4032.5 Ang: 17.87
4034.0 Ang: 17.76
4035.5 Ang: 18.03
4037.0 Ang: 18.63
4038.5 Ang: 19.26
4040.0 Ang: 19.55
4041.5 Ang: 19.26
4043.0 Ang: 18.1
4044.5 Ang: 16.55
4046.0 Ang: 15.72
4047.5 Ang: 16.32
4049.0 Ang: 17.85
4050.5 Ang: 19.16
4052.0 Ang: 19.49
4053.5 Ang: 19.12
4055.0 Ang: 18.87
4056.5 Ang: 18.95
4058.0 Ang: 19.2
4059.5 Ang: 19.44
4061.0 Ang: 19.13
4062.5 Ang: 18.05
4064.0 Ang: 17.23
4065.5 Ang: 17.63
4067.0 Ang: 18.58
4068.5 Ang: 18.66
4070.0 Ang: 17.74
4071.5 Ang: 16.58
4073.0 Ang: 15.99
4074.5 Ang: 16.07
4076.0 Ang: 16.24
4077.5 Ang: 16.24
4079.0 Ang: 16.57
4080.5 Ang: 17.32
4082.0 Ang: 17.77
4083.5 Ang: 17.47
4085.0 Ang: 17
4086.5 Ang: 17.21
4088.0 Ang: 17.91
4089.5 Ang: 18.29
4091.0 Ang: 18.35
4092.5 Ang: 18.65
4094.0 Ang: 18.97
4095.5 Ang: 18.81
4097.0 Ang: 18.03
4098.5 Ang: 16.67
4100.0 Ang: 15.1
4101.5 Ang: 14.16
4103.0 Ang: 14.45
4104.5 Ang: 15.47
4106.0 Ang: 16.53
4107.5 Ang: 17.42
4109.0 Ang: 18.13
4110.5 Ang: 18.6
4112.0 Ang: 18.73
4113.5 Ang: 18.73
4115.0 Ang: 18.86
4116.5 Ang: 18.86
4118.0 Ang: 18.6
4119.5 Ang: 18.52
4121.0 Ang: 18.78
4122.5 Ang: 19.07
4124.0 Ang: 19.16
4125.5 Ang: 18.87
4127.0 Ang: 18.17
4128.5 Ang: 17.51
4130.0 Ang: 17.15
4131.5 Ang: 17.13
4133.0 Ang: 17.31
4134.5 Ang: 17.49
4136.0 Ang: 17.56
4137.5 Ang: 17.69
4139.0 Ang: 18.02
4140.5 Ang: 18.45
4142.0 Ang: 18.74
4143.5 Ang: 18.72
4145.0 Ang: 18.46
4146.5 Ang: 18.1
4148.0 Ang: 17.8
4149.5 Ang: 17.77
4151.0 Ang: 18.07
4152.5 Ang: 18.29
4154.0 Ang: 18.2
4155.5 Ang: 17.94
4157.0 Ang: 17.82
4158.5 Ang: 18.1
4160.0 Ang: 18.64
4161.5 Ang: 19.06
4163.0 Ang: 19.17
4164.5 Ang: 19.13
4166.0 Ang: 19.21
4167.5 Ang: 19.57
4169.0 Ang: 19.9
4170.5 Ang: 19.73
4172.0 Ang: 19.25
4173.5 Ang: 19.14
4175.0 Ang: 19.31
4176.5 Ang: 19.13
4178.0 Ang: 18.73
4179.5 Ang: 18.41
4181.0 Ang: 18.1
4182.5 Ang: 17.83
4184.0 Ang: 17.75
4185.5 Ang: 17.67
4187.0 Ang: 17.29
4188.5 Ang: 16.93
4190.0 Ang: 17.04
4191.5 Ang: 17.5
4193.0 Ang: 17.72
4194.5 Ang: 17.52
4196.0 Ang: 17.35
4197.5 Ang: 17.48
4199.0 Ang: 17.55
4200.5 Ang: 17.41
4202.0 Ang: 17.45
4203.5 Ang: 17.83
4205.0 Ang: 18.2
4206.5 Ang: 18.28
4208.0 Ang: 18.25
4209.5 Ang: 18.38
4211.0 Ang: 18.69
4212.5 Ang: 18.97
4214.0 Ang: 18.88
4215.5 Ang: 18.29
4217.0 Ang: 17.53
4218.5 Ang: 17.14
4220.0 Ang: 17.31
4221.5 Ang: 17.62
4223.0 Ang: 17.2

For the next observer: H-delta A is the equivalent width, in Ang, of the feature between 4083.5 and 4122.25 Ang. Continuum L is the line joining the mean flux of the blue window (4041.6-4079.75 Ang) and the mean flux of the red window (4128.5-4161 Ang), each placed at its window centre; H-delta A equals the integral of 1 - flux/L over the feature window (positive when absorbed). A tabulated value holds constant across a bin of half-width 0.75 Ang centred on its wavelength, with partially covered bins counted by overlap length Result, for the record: 0.5 Ang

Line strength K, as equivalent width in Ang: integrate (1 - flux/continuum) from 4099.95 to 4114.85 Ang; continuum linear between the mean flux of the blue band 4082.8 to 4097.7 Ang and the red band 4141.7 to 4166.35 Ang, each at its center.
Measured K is 1.0 Ang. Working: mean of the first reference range 18.1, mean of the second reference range 18.4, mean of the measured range 16.9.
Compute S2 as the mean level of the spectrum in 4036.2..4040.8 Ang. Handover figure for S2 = 19.1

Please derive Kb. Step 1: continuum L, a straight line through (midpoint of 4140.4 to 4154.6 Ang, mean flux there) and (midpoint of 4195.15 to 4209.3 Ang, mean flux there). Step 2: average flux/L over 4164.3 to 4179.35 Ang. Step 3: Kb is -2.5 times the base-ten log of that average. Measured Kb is -0.07 mag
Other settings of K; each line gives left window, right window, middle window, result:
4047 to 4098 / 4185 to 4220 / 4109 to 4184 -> -2.65 Ang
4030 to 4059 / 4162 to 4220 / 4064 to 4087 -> 1.48 Ang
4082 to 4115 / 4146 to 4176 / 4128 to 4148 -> 0.40 Ang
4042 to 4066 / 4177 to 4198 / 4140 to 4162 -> -0.55 Ang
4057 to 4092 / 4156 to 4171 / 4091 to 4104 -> 0.76 Ang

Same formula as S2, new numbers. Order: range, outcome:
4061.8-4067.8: 17.9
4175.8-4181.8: 18.6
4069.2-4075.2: 16.6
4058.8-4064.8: 18.4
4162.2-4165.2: 19.1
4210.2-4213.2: 18.8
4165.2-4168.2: 19.4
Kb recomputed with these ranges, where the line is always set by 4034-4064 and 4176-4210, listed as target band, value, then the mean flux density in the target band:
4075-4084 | 0.085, 16.9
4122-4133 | 0.000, 18.1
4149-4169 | -0.039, 18.6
